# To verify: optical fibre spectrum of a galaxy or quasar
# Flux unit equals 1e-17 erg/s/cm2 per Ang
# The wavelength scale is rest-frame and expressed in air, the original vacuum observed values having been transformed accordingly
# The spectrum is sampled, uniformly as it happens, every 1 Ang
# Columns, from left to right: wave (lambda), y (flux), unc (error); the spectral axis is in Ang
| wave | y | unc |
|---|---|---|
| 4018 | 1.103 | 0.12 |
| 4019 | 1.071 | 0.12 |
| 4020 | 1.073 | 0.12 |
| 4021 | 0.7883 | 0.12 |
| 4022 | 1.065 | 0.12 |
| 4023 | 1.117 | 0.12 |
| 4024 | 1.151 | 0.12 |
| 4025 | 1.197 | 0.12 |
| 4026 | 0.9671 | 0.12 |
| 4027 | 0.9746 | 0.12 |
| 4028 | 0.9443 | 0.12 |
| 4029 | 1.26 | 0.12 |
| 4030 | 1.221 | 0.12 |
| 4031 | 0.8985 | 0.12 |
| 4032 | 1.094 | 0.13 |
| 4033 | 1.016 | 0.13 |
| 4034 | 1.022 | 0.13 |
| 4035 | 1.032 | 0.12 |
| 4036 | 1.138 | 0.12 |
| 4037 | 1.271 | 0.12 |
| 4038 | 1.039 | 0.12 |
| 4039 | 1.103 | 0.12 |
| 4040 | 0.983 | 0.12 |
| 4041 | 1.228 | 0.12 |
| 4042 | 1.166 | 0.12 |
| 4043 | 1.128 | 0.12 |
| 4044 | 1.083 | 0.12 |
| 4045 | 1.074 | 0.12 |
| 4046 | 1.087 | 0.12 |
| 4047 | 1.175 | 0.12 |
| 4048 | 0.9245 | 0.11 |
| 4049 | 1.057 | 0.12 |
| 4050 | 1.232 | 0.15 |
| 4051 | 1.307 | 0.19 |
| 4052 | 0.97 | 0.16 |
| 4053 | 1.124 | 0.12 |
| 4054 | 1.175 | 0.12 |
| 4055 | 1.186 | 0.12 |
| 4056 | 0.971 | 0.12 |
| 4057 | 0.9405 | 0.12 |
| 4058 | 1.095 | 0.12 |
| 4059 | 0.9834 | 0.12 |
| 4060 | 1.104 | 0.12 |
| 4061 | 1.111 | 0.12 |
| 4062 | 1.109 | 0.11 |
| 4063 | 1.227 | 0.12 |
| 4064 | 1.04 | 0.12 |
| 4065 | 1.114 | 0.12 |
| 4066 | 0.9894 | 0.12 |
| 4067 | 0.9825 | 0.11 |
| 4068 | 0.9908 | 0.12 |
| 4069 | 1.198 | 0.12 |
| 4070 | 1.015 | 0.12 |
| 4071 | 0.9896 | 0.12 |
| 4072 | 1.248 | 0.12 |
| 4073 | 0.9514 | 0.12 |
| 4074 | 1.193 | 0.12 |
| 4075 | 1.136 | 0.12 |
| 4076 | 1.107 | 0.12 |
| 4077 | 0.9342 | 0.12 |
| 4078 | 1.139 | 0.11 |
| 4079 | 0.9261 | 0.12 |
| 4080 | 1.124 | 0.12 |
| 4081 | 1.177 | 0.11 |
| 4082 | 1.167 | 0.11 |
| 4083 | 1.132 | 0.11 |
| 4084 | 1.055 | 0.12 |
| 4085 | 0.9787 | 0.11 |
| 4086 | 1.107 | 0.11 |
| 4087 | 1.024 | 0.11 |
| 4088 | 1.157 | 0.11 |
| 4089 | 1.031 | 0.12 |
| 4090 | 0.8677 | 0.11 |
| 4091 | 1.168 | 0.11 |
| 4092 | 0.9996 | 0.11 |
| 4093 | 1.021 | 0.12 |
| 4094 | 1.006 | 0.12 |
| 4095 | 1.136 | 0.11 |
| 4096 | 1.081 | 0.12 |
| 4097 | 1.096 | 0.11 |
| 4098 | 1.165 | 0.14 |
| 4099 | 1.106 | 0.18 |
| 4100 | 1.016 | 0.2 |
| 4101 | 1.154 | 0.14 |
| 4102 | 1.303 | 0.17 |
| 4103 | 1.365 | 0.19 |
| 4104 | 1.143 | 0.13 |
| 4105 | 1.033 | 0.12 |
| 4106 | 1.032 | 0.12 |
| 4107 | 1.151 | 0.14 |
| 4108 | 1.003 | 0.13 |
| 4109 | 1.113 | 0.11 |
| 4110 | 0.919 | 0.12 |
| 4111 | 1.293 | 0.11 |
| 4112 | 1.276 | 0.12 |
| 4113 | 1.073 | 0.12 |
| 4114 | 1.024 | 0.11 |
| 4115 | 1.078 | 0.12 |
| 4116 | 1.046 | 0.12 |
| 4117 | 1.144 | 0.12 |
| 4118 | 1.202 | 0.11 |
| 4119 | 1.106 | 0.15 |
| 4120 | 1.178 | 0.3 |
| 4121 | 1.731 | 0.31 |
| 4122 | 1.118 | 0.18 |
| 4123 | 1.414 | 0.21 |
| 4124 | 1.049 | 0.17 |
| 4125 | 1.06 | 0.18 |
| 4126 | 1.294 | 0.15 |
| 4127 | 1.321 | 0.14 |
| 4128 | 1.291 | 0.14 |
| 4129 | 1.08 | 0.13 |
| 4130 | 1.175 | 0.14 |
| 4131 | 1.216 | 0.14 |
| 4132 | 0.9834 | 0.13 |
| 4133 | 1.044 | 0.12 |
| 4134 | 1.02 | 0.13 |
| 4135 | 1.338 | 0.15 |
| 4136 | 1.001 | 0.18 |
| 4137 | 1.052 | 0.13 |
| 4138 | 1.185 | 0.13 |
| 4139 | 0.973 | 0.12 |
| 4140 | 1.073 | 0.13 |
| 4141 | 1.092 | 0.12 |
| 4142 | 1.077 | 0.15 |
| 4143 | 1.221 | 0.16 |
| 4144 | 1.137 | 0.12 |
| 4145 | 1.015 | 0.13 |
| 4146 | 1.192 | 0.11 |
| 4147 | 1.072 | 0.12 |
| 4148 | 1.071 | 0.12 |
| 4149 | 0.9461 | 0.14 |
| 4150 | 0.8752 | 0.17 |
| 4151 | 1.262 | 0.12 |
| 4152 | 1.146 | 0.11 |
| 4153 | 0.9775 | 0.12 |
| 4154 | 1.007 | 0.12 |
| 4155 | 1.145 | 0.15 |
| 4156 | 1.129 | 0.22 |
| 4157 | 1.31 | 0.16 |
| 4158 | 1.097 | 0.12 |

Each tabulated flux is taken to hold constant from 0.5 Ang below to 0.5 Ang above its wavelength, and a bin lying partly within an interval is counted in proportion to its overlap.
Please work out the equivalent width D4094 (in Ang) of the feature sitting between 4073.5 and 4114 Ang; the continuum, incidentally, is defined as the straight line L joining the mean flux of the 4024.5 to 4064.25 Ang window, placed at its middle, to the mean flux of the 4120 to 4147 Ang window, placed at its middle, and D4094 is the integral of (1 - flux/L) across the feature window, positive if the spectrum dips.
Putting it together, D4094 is 1.1 Ang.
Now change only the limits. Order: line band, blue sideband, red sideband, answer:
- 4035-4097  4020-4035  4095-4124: 0.8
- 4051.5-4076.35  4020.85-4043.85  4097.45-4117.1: 0.5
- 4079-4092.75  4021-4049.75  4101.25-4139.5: 0.7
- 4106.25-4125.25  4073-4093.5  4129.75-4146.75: -1.2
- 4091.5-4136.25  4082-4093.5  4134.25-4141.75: -2.7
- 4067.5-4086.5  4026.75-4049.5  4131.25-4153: 0.0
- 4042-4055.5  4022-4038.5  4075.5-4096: -0.5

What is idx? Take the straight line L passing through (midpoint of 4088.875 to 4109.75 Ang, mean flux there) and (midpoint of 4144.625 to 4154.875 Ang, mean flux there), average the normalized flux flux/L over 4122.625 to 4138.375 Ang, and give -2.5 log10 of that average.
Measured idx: -0.08 mag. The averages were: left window 1.09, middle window 1.16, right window 1.06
